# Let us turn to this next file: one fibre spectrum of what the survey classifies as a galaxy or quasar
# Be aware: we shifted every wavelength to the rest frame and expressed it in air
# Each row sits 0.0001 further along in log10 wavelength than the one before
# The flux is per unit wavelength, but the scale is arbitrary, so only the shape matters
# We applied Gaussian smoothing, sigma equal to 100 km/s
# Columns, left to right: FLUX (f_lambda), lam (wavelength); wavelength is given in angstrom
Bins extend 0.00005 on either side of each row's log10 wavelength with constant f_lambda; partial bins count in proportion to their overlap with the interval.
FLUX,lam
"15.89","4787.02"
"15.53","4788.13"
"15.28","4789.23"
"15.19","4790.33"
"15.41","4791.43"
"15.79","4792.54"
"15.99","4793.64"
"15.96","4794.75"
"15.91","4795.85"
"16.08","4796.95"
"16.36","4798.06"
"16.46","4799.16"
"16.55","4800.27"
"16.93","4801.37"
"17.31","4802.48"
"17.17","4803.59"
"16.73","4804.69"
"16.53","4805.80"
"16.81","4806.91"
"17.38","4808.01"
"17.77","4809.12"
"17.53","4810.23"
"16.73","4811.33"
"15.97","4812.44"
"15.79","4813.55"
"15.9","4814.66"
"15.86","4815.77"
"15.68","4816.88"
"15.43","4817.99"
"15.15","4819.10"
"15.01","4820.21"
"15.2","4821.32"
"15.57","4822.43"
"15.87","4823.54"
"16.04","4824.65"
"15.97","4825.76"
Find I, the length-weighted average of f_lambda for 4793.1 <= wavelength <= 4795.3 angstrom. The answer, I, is 15.9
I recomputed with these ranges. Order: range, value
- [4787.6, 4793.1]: 15.5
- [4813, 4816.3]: 15.8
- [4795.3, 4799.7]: 16.2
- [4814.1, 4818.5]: 15.7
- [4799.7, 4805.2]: 16.9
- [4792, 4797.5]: 16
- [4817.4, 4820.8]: 15.2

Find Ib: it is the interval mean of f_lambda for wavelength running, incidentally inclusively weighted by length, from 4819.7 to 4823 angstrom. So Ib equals 15.3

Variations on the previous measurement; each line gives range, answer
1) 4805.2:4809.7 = 17.1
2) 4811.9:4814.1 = 15.9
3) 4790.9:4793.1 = 15.6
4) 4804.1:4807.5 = 16.7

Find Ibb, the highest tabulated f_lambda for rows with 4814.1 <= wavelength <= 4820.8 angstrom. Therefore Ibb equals 15.9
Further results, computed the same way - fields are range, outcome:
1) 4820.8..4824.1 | 15.87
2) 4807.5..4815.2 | 17.77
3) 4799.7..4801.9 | 16.93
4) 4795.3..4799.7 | 16.46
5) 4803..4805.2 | 17.17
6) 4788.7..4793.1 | 15.79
